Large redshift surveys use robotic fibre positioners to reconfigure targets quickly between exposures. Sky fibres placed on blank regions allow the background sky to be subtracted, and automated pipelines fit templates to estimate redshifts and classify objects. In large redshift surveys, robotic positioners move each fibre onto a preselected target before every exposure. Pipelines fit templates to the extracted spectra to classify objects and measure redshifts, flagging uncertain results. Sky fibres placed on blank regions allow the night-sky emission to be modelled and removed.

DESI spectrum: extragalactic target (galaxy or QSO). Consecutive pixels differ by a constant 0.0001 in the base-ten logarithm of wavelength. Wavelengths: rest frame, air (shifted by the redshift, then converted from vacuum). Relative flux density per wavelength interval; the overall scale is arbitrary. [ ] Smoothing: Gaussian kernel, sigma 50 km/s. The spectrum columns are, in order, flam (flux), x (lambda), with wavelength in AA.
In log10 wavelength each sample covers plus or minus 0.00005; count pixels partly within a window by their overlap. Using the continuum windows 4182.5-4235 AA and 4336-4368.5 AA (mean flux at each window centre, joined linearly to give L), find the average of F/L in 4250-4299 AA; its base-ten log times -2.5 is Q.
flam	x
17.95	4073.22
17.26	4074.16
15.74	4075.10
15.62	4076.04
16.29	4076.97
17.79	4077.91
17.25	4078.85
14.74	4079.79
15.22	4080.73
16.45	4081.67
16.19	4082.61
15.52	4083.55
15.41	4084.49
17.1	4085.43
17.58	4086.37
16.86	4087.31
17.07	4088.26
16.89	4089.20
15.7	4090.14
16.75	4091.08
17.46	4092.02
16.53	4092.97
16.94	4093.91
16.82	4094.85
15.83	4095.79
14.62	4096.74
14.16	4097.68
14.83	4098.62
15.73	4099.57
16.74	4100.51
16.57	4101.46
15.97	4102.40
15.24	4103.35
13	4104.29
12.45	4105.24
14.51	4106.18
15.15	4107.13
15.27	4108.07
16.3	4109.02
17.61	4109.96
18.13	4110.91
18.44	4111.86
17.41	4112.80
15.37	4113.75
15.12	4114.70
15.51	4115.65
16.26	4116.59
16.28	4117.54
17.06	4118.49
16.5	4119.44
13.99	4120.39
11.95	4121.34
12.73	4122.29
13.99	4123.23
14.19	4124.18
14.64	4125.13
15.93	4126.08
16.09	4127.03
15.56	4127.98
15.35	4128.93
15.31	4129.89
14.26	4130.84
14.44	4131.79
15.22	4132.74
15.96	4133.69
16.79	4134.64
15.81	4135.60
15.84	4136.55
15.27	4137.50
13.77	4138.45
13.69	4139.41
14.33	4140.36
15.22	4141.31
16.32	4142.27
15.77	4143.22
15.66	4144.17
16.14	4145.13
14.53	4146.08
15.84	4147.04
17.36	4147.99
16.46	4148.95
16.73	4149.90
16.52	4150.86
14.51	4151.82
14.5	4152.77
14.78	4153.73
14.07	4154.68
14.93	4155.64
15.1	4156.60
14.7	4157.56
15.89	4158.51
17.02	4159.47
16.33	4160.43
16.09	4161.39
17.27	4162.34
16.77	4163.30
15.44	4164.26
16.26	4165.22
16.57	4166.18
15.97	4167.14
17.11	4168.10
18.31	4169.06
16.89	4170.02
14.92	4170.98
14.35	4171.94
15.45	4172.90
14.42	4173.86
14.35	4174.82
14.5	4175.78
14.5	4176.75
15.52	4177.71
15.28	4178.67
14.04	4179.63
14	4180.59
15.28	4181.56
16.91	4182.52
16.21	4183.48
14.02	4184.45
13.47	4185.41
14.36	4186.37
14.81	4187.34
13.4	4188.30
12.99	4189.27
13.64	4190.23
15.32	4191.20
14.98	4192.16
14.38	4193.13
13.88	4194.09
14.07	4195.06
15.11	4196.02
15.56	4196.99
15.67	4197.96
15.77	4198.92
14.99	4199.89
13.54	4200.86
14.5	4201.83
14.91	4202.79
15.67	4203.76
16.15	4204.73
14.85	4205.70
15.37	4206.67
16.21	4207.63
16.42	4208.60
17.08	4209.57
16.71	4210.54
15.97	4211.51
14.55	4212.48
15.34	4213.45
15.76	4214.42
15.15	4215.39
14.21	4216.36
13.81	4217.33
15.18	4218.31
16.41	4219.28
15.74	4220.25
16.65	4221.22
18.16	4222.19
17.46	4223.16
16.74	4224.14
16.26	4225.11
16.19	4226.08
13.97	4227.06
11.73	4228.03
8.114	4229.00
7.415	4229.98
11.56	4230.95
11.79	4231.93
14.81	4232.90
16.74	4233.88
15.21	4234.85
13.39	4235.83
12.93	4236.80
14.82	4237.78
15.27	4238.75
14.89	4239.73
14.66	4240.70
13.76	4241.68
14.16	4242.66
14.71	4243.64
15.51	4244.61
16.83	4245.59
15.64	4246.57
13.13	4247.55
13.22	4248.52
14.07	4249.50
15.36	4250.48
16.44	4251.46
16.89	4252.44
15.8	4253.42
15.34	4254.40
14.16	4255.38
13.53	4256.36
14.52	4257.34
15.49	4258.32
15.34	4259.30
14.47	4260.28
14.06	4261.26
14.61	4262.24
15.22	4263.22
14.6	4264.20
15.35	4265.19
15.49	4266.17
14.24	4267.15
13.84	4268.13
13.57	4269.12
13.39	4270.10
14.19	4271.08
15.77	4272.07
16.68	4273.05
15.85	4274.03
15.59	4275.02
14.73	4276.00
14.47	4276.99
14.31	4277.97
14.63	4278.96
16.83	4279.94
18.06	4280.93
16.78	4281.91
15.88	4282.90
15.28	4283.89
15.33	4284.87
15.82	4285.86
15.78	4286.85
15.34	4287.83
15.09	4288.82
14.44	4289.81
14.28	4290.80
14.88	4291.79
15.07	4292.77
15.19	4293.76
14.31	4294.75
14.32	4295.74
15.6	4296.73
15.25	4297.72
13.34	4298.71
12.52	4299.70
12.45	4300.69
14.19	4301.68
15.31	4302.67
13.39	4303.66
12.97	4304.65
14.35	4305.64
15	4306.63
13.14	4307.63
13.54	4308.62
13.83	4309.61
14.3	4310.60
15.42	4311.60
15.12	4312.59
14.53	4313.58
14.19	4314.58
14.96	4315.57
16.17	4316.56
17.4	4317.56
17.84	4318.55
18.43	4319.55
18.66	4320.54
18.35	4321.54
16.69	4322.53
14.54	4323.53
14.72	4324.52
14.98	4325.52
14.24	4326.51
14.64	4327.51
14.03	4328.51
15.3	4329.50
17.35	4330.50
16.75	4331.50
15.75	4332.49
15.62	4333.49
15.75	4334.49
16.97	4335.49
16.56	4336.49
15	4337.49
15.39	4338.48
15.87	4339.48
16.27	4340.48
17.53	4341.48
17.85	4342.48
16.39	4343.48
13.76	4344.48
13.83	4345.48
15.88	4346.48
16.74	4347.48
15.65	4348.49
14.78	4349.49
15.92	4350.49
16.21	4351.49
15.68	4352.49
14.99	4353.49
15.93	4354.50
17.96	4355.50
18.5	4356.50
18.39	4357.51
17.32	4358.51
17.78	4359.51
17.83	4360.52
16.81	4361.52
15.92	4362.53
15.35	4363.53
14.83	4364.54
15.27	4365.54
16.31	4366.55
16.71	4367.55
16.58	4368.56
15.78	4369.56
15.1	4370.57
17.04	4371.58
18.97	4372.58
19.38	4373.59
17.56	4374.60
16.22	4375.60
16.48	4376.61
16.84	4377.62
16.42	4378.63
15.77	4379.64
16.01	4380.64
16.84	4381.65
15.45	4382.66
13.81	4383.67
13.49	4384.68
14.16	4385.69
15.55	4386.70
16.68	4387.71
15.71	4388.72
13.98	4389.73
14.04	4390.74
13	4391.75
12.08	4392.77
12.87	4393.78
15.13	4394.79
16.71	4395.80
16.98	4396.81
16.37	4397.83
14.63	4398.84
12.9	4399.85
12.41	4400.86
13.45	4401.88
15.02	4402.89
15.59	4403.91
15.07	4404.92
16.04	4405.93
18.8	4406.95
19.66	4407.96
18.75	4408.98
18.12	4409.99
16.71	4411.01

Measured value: 0.025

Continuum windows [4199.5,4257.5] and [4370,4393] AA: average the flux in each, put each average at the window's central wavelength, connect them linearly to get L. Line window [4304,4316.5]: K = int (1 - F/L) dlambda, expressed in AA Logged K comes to 0.8 AA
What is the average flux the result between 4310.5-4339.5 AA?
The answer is 15.9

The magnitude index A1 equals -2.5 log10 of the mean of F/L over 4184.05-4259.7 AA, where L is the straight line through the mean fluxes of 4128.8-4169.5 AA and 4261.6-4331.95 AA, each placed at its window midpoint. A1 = 0.04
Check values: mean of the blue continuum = 15.7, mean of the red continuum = 15.1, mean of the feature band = 14.8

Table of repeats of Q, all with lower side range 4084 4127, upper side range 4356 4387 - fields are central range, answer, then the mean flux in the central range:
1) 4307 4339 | 0.04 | 15.6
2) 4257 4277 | 0.09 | 14.8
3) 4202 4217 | 0.03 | 15.6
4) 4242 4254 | 0.07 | 15.1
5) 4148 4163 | 0.01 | 15.7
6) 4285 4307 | 0.12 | 14.5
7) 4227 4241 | 0.22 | 13.1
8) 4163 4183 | 0.03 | 15.6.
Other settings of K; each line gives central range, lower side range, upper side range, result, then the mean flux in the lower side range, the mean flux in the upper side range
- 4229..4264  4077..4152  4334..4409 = 3.2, 15.7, 15.9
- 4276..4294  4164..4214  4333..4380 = 0.5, 15.2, 16.4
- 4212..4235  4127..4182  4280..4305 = 1.0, 15.5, 14.9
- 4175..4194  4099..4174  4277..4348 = 1.1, 15.6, 15.4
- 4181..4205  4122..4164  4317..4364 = 1.3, 15.4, 16.3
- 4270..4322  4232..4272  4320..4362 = 1.0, 14.7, 16.2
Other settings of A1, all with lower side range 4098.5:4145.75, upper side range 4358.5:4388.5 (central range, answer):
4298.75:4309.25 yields 0.172 mag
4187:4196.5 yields 0.100 mag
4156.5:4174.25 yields -0.037 mag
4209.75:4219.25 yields 0.029 mag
